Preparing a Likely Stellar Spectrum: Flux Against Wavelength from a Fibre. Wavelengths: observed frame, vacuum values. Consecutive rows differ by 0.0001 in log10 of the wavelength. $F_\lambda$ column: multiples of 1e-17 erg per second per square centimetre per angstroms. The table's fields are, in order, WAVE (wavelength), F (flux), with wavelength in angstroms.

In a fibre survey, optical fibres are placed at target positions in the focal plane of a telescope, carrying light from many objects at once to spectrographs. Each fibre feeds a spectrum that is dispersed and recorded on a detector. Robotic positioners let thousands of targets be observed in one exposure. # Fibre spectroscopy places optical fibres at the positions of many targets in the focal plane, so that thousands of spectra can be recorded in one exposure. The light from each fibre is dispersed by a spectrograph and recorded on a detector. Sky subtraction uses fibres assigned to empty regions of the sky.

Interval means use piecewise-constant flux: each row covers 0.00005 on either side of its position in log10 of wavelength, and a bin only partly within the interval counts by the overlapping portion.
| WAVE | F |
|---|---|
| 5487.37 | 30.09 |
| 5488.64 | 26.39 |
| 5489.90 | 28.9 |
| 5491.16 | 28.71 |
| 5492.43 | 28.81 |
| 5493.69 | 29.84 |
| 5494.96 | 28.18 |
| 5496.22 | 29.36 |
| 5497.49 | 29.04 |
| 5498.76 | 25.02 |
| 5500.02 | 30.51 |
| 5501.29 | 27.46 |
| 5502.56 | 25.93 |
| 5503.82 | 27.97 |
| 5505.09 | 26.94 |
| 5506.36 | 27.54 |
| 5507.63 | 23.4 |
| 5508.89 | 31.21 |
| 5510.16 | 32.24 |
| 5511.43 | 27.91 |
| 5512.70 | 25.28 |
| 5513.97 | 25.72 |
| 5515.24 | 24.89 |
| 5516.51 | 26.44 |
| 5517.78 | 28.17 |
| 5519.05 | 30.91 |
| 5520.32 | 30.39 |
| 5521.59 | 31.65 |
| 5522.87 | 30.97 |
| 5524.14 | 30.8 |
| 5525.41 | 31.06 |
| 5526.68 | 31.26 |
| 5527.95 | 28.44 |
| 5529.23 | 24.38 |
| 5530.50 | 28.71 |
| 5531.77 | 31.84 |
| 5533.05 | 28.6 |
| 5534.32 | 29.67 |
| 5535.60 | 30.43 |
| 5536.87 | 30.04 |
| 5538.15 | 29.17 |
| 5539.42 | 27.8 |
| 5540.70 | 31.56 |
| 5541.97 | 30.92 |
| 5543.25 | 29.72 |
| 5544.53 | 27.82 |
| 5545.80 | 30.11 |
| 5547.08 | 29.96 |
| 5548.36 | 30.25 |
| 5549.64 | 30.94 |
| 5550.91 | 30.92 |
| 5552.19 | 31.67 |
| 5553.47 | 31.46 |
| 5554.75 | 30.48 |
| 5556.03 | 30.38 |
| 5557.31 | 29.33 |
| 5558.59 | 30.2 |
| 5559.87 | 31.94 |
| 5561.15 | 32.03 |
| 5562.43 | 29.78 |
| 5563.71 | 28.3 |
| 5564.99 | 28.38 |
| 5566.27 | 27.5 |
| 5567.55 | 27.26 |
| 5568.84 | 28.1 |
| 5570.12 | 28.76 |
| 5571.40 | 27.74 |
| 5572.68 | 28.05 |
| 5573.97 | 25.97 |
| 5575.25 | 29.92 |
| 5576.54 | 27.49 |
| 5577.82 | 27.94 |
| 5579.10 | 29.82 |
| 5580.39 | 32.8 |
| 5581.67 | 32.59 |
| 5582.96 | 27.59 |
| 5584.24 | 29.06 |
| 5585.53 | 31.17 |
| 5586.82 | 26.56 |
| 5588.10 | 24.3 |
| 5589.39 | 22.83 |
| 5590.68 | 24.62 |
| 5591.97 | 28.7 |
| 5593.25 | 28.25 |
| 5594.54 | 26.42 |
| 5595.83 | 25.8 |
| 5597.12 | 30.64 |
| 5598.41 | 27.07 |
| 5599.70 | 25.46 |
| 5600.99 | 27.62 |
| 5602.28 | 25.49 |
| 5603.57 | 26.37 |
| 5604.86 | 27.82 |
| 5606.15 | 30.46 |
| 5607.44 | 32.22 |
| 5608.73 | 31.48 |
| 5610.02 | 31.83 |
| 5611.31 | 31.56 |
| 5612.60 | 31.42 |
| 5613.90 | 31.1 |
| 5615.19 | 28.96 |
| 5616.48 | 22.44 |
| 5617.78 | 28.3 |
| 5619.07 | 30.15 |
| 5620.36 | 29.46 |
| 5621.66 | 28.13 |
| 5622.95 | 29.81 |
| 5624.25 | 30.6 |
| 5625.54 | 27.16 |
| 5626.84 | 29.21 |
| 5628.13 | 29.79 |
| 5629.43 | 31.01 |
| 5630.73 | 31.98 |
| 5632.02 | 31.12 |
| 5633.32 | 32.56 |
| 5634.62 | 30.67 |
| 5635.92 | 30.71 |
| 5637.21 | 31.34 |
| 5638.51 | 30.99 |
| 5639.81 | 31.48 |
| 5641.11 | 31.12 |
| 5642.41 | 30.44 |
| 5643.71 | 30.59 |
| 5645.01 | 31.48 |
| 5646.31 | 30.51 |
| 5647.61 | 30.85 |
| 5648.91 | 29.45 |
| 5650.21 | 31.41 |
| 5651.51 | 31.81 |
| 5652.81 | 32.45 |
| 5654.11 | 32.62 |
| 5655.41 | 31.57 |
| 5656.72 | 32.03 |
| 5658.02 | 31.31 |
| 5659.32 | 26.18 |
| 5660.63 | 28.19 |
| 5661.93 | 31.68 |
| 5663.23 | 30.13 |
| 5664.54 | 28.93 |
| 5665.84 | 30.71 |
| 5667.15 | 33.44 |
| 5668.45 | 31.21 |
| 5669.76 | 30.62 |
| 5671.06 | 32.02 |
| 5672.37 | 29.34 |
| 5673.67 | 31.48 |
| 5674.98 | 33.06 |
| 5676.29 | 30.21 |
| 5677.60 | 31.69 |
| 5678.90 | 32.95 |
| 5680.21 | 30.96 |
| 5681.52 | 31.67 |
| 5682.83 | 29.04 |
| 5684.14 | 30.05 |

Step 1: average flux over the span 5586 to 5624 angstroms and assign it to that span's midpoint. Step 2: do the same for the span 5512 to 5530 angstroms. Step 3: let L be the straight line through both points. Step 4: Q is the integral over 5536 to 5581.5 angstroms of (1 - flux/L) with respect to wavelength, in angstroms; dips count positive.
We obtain -1.92 angstroms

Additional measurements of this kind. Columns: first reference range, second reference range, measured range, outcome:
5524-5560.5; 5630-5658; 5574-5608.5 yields 2.9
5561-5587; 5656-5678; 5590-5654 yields 0.4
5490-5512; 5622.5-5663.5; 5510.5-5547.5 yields -0.5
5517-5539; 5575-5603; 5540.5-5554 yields -0.6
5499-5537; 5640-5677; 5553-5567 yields -0.3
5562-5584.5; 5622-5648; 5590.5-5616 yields 0.8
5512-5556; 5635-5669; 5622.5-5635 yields 0.1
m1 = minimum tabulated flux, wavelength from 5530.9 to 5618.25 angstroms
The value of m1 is 22.44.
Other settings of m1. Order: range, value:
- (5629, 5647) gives 30.44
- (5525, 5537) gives 24.38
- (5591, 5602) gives 25.46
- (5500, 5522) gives 23.4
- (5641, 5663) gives 26.18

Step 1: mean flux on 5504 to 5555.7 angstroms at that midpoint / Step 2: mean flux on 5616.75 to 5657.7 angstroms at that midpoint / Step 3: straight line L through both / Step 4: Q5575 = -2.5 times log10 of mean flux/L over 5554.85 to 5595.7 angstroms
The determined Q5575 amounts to 0.05 mag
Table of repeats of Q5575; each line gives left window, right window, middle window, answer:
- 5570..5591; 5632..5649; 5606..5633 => 0.001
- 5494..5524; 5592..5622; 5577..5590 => 0.002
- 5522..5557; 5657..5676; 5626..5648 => -0.015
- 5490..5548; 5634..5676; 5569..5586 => 0.023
